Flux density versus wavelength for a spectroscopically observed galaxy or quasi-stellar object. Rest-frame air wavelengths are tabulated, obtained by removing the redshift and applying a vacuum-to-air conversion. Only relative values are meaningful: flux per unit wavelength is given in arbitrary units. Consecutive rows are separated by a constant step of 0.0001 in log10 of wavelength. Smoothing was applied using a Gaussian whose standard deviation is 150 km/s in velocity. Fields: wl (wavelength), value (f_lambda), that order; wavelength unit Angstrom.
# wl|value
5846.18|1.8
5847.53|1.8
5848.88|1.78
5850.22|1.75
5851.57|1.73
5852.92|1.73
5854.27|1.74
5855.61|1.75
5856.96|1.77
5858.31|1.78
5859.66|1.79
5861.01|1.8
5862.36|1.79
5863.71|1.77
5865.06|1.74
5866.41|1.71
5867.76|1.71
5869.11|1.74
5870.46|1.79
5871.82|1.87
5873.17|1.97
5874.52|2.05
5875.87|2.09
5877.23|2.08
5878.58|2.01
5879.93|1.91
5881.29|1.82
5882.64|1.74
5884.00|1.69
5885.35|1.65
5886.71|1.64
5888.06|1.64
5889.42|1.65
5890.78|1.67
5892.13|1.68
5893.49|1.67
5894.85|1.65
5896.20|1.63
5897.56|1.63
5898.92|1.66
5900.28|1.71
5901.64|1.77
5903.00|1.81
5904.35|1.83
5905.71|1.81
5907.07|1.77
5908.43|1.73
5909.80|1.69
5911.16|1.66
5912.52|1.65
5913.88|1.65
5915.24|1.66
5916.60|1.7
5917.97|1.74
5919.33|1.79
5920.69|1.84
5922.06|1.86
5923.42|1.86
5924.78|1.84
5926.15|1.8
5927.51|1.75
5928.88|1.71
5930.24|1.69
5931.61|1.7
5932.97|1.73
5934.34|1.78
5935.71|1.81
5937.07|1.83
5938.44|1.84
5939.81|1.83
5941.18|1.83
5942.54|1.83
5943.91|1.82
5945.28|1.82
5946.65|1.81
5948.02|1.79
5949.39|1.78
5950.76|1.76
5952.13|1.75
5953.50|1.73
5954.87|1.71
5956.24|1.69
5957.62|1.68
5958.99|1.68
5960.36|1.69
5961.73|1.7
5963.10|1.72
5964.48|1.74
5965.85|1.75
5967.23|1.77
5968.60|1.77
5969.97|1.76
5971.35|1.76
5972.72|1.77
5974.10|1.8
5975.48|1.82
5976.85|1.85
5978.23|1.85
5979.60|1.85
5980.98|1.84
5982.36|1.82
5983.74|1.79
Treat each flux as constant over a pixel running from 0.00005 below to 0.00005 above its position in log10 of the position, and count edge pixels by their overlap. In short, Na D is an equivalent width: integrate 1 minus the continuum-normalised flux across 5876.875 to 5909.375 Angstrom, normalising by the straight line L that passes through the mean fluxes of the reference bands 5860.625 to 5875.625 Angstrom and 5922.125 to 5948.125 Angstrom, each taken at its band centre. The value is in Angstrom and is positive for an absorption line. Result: 1.3 Angstrom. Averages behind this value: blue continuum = 1.82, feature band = 1.74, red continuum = 1.8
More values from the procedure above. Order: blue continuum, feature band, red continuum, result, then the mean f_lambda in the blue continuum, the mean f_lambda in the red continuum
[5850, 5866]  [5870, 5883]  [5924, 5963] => -1.3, 1.76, 1.76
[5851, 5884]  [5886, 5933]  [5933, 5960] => 2.0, 1.83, 1.77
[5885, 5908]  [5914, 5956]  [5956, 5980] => -1.1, 1.7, 1.76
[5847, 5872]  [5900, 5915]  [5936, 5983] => 0.3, 1.76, 1.78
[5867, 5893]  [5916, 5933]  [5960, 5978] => 0.1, 1.81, 1.76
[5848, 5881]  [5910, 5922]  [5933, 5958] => 0.5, 1.83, 1.78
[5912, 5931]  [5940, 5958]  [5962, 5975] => -0.2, 1.75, 1.76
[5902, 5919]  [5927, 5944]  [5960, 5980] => -0.3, 1.73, 1.77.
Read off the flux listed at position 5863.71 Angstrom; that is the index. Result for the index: 1.77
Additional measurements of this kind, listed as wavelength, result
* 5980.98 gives 1.84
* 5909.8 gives 1.69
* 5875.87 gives 2.09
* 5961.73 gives 1.7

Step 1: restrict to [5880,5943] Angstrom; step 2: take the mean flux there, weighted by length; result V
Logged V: 1.74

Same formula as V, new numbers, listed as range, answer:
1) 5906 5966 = 1.75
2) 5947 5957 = 1.75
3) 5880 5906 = 1.71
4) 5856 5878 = 1.84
